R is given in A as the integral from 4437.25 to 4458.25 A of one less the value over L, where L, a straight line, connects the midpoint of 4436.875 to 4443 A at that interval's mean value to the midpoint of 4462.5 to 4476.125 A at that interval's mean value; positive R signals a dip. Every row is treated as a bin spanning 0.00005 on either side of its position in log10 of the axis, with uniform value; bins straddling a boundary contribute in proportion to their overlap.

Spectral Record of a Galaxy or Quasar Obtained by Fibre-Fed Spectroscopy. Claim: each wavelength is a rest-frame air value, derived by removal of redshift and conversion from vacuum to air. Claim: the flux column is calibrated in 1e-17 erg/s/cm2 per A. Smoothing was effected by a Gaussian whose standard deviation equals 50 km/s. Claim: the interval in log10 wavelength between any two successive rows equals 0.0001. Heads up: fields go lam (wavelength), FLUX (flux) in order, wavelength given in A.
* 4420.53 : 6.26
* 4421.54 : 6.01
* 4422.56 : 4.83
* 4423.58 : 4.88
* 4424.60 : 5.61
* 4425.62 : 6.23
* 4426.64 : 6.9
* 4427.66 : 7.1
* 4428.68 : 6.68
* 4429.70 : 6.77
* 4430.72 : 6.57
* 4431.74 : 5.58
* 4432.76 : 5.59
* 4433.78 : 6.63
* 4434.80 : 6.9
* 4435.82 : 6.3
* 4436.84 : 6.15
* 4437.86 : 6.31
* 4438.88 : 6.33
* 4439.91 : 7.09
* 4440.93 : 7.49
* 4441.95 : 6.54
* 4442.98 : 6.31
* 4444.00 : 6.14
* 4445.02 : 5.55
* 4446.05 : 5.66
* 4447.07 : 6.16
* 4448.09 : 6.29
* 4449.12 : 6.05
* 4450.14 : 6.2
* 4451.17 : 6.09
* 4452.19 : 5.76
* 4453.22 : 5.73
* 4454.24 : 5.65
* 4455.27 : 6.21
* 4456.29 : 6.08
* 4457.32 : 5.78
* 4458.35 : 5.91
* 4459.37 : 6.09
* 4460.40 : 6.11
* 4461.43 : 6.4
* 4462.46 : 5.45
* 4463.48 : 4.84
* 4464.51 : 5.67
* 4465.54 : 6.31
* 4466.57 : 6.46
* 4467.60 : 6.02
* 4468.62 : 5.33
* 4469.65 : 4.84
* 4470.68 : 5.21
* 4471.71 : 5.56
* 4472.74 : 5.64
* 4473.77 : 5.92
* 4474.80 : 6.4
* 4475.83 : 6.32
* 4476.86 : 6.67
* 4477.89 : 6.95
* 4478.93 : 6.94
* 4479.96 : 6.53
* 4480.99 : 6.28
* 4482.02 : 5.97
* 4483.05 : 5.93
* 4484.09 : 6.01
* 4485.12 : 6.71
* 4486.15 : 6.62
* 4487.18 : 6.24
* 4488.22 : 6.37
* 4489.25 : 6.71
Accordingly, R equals 0.8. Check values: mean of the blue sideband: 6.66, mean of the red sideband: 5.72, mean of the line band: 6.16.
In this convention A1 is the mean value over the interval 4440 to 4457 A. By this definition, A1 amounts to 6.14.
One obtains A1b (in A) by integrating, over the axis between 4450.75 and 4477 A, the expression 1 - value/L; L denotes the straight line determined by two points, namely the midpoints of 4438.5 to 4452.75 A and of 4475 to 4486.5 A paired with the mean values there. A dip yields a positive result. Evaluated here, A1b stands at 2.07 A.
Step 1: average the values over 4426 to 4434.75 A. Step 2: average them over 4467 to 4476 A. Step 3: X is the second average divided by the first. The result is 0.9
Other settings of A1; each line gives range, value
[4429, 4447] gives 6.35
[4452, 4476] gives 5.81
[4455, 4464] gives 5.87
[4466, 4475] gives 5.69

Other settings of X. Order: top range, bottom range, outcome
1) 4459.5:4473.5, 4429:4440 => 0.90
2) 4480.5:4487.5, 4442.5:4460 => 1.05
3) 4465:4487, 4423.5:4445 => 0.96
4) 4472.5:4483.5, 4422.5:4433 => 1.03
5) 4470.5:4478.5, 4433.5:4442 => 0.92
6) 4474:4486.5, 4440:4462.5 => 1.05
